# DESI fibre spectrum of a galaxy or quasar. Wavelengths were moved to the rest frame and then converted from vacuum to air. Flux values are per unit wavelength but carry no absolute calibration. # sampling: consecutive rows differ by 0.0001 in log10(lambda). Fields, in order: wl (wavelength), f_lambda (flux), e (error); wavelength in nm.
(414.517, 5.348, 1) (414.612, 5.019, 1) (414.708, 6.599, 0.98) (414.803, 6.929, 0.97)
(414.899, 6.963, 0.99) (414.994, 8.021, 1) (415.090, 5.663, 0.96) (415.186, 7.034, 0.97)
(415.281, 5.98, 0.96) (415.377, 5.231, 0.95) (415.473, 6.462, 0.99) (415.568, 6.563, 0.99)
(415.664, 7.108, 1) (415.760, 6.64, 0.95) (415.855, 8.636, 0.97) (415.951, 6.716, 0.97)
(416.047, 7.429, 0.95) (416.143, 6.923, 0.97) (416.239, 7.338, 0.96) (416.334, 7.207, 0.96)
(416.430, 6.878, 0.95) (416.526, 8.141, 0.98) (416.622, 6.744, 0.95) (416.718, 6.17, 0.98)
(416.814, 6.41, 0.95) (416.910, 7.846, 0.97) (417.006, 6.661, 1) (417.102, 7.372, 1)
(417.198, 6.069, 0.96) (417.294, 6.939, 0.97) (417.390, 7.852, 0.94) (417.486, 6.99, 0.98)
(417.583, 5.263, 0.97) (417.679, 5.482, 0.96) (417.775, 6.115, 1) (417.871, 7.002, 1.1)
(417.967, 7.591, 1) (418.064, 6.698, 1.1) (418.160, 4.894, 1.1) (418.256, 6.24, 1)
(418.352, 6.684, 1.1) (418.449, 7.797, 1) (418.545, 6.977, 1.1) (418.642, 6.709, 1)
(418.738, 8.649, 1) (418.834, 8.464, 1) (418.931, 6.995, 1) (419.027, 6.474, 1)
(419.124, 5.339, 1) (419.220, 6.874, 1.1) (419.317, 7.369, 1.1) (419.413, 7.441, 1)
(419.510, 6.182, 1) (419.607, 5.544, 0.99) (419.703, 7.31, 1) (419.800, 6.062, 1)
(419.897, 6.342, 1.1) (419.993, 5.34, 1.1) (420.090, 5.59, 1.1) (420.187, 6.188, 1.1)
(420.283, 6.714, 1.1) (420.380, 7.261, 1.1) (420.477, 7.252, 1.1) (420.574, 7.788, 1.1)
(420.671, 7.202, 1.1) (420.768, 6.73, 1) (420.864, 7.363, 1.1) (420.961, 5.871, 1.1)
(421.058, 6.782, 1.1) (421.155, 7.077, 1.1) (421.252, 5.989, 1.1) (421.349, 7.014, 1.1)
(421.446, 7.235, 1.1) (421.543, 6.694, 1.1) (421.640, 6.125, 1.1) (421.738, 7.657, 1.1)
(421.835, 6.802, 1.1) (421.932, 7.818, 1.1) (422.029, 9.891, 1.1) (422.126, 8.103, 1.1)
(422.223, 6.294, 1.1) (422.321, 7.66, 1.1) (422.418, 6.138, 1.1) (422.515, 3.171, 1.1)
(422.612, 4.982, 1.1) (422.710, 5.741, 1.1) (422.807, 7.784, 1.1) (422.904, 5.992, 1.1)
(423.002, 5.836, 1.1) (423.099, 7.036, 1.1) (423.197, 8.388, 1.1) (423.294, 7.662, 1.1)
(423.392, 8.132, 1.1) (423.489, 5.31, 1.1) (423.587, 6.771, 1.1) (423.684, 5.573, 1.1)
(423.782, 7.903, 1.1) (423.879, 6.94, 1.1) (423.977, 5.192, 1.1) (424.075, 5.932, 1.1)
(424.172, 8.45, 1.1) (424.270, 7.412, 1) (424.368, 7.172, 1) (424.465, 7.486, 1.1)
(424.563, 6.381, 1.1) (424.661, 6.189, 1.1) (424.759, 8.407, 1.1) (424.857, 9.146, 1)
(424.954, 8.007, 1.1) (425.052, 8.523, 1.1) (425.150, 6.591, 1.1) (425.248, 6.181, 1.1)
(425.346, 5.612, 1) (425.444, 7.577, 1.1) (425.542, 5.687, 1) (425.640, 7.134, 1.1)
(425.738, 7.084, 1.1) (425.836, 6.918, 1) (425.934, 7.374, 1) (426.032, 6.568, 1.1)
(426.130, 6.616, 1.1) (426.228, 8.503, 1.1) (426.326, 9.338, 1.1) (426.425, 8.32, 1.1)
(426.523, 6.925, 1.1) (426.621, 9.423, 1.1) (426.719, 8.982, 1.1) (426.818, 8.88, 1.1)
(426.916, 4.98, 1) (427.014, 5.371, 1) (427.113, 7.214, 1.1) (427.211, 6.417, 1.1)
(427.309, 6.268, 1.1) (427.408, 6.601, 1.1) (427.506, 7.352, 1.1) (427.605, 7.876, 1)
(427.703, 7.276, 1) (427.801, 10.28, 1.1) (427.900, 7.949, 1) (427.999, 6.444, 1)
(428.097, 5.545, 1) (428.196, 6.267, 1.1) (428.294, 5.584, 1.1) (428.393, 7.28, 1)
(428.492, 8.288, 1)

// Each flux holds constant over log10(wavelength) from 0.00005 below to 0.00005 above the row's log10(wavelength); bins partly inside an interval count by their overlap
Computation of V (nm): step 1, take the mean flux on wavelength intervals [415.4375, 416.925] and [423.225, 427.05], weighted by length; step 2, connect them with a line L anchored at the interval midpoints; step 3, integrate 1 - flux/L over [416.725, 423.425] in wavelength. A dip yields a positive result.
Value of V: 0.33 nm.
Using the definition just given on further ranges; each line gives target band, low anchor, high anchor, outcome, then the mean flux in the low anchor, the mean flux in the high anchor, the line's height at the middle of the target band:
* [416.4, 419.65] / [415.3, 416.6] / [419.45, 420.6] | -0.04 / 6.99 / 6.45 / 6.71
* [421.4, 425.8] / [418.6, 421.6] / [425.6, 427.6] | 0.09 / 6.77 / 7.33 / 7.07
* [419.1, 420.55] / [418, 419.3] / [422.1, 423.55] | 0.06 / 6.85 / 6.52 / 6.76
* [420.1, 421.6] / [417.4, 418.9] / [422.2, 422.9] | -0.13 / 6.8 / 5.96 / 6.28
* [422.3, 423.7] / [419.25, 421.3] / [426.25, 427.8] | 0.12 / 6.64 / 7.52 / 7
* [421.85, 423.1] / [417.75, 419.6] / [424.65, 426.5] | 0.09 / 6.85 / 7.37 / 7.14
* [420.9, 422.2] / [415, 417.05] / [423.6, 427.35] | -0.02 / 6.87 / 7.18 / 7.05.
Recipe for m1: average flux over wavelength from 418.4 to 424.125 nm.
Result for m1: 6.77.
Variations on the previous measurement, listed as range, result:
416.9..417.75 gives 6.65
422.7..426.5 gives 7.11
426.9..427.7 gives 6.62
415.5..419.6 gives 6.89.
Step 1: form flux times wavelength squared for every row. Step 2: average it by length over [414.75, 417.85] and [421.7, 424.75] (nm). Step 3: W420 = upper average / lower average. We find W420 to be 1.0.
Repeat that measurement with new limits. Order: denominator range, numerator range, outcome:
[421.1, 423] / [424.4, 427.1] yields 1.11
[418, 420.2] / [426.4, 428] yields 1.17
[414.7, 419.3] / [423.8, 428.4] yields 1.10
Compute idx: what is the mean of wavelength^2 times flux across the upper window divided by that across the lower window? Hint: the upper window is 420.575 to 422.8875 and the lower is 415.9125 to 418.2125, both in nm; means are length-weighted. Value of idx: 1.03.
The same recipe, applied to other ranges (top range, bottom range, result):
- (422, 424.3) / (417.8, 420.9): 1.01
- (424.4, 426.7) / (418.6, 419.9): 1.11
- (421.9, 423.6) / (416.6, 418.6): 1.05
